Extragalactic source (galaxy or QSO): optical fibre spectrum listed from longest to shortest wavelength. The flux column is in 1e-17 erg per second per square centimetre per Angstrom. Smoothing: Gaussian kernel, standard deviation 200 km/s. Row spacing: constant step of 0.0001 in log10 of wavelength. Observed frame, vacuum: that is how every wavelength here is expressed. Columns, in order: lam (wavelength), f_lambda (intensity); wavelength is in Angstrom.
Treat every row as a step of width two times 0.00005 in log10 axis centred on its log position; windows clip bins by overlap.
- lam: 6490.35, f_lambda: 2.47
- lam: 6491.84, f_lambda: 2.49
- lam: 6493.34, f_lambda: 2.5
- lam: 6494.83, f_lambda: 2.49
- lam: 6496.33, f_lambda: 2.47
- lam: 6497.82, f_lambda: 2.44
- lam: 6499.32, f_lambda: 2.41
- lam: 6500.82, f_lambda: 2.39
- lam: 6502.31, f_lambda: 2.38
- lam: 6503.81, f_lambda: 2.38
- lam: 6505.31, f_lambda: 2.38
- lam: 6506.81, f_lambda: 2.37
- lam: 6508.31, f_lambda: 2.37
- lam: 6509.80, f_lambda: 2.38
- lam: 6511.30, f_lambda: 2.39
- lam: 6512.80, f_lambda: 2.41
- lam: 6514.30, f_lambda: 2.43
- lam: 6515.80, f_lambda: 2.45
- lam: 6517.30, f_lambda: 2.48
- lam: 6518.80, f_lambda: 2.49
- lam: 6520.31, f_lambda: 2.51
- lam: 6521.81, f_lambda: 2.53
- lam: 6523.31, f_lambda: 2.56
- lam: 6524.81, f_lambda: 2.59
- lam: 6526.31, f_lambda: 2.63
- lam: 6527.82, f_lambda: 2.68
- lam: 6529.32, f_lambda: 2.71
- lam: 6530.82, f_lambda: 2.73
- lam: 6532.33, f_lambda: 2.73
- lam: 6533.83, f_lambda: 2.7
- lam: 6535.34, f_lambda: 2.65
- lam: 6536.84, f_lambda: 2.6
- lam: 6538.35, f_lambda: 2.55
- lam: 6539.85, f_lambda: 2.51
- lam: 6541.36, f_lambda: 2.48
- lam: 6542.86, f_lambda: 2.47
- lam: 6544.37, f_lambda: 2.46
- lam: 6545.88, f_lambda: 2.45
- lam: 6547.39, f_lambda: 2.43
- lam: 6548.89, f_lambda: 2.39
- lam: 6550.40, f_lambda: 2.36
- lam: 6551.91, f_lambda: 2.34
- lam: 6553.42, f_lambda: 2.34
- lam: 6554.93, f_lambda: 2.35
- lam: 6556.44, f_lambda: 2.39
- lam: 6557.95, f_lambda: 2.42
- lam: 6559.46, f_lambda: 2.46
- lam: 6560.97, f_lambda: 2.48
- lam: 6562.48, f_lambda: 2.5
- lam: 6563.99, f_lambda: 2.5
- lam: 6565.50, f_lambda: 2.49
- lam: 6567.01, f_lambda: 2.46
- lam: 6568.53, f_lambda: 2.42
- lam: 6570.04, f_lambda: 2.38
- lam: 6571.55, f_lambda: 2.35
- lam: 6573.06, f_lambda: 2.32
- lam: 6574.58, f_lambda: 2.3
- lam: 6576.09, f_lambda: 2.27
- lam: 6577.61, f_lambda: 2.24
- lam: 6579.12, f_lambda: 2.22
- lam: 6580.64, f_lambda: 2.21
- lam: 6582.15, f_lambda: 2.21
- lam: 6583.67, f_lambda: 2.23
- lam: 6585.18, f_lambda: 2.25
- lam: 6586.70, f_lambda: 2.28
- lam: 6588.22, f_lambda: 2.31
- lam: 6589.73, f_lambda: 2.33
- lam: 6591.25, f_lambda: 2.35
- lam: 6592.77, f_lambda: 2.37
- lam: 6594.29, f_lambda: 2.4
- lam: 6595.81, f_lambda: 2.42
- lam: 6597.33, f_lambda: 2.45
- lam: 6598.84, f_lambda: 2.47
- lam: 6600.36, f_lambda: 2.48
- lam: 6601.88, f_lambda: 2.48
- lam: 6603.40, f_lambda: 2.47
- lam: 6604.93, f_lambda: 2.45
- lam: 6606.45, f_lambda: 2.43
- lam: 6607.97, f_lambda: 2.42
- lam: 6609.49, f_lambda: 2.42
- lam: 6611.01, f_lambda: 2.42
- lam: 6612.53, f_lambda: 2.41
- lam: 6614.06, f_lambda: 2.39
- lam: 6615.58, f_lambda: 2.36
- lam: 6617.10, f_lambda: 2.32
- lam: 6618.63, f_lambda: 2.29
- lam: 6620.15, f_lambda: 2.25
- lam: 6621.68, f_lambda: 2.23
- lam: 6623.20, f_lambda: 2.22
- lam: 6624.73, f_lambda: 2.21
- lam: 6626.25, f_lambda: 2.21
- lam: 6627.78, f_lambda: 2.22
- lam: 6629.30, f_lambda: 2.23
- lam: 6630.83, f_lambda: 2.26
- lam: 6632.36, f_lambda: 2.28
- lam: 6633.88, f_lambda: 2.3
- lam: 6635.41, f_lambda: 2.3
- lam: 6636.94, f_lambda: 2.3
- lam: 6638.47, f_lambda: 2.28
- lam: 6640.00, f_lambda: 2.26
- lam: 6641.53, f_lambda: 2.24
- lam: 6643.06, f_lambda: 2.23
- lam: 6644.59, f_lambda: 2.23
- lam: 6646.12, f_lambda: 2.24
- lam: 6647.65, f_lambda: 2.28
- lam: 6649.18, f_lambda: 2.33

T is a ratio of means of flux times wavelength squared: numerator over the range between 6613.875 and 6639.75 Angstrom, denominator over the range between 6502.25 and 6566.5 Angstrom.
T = 0.94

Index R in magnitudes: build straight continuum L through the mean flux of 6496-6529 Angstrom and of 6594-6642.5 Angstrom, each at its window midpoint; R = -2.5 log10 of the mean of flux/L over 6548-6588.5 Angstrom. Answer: 0.02 mag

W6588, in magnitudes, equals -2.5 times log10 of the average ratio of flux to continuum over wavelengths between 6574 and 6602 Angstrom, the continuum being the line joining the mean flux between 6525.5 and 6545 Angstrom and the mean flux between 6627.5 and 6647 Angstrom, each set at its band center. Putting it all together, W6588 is 0.05 mag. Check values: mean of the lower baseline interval 2.61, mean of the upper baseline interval 2.26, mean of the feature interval 2.33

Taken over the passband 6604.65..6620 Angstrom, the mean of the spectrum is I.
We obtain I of 2.38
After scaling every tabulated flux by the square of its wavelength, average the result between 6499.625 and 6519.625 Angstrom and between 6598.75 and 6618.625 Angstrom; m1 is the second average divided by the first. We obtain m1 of 1.03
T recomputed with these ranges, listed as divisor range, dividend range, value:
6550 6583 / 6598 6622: 1.03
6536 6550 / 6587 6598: 0.97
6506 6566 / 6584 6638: 0.96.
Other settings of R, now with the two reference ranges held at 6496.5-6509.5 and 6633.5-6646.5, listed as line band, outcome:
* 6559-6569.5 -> -0.06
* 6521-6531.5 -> -0.11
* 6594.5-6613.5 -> -0.07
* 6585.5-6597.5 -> -0.02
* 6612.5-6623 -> -0.01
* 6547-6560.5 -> -0.02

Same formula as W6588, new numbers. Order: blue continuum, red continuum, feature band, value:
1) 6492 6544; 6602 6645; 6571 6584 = 0.064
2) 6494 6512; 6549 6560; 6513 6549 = -0.071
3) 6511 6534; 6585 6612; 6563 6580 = 0.046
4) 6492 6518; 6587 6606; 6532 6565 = -0.027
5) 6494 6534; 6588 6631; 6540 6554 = 0.014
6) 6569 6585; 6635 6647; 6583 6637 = -0.035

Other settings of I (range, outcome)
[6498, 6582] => 2.45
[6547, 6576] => 2.4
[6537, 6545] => 2.5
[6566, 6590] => 2.3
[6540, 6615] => 2.39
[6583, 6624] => 2.37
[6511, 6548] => 2.55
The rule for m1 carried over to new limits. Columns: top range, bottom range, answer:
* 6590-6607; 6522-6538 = 0.94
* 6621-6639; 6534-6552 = 0.93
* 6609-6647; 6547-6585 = 0.99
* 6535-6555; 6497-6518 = 1.03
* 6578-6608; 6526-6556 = 0.95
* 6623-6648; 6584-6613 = 0.95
